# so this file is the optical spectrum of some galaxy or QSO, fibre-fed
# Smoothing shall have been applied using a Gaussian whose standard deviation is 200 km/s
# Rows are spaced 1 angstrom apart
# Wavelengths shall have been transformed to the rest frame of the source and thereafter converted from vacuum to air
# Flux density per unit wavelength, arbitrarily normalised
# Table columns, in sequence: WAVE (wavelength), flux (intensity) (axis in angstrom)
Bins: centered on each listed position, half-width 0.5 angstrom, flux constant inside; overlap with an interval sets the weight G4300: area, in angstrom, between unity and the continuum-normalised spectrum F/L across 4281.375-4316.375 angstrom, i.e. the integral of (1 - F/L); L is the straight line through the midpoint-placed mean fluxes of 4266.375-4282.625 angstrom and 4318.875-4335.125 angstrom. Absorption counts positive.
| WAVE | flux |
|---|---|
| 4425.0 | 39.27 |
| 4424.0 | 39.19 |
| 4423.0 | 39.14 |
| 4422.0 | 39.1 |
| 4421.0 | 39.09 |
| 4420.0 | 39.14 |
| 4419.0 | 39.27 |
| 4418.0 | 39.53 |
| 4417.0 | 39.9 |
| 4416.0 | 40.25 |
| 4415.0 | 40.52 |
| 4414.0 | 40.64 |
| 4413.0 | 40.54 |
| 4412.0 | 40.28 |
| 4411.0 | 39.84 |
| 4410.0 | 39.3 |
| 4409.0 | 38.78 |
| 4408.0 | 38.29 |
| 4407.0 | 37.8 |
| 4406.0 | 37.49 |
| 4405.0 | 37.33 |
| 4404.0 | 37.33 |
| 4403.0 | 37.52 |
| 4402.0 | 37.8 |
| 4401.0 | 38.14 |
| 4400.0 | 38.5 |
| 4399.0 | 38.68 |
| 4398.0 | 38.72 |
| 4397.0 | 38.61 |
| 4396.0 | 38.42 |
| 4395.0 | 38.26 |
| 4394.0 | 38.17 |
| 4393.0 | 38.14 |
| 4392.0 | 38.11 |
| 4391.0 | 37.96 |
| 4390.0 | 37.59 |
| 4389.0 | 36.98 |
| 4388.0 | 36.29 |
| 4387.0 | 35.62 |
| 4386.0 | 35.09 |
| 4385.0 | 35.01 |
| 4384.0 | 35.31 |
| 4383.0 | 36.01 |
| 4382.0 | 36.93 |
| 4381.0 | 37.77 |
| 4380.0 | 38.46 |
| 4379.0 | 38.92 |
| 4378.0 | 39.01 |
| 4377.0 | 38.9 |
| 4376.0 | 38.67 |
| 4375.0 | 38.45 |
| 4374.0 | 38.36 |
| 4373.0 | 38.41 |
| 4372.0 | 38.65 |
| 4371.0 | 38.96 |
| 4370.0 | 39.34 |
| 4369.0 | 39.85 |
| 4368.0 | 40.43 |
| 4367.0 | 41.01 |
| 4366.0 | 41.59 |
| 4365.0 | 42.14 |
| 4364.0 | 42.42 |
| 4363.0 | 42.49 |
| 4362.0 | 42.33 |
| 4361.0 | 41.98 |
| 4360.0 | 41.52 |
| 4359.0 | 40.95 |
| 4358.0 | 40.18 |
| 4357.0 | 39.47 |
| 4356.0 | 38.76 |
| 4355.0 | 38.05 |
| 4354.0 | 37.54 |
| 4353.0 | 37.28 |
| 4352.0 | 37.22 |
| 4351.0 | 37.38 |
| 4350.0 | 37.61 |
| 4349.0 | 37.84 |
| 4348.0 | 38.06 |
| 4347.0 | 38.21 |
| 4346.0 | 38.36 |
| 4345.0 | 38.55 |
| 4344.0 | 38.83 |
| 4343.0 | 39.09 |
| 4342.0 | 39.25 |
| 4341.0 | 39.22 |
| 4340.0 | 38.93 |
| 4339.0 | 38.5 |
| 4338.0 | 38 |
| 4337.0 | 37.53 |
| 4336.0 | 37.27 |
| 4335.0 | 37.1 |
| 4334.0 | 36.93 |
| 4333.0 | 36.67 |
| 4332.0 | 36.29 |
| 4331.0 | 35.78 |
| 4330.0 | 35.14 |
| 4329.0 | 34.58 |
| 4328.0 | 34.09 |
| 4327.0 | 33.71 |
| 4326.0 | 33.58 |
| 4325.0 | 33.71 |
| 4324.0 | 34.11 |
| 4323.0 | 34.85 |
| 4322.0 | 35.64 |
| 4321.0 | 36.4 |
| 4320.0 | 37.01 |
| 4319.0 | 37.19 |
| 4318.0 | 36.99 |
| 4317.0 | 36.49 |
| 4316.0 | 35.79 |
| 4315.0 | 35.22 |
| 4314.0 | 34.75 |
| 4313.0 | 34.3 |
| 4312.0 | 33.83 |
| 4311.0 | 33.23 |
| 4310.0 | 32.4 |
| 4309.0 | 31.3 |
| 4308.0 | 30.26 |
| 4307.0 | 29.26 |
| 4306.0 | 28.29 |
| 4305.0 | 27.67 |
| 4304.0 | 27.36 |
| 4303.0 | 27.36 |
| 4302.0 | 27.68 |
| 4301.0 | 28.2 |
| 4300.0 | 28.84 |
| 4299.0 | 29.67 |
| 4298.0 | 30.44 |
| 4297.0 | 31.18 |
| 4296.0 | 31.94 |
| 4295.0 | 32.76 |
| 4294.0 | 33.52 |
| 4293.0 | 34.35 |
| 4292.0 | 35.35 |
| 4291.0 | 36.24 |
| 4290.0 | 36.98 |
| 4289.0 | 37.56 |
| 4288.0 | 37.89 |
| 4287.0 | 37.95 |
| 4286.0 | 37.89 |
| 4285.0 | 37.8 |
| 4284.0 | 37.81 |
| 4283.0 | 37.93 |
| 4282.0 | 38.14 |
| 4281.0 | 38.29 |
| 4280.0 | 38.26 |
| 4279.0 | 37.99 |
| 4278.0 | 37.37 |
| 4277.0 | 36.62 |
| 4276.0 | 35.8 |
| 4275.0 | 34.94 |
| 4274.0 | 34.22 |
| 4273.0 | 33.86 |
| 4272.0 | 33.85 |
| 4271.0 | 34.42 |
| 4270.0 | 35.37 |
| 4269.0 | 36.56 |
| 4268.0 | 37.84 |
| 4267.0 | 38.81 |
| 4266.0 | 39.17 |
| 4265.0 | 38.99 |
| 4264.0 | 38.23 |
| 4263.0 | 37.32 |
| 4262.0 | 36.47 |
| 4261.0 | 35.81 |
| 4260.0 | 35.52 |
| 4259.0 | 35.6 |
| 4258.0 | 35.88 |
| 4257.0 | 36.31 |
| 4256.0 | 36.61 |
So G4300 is 2.7 angstrom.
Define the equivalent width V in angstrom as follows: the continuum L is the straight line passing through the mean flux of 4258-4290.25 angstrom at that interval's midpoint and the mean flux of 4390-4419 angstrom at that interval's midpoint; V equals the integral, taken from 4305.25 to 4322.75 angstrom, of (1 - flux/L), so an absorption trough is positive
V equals 1.6 angstrom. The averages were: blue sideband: 36.9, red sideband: 38.7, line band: 33.9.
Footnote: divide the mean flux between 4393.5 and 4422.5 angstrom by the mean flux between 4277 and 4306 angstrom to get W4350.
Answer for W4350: 1.14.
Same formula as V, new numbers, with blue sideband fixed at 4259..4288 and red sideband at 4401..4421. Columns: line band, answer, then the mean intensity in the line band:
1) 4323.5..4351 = 0.7 angstrom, 36.9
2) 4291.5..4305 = 2.4 angstrom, 30.6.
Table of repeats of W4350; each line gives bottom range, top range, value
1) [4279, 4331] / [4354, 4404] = 1.14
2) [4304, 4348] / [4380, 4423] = 1.08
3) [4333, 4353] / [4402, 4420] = 1.03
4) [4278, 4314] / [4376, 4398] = 1.12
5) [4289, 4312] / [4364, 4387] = 1.23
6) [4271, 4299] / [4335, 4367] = 1.10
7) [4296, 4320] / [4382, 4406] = 1.18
